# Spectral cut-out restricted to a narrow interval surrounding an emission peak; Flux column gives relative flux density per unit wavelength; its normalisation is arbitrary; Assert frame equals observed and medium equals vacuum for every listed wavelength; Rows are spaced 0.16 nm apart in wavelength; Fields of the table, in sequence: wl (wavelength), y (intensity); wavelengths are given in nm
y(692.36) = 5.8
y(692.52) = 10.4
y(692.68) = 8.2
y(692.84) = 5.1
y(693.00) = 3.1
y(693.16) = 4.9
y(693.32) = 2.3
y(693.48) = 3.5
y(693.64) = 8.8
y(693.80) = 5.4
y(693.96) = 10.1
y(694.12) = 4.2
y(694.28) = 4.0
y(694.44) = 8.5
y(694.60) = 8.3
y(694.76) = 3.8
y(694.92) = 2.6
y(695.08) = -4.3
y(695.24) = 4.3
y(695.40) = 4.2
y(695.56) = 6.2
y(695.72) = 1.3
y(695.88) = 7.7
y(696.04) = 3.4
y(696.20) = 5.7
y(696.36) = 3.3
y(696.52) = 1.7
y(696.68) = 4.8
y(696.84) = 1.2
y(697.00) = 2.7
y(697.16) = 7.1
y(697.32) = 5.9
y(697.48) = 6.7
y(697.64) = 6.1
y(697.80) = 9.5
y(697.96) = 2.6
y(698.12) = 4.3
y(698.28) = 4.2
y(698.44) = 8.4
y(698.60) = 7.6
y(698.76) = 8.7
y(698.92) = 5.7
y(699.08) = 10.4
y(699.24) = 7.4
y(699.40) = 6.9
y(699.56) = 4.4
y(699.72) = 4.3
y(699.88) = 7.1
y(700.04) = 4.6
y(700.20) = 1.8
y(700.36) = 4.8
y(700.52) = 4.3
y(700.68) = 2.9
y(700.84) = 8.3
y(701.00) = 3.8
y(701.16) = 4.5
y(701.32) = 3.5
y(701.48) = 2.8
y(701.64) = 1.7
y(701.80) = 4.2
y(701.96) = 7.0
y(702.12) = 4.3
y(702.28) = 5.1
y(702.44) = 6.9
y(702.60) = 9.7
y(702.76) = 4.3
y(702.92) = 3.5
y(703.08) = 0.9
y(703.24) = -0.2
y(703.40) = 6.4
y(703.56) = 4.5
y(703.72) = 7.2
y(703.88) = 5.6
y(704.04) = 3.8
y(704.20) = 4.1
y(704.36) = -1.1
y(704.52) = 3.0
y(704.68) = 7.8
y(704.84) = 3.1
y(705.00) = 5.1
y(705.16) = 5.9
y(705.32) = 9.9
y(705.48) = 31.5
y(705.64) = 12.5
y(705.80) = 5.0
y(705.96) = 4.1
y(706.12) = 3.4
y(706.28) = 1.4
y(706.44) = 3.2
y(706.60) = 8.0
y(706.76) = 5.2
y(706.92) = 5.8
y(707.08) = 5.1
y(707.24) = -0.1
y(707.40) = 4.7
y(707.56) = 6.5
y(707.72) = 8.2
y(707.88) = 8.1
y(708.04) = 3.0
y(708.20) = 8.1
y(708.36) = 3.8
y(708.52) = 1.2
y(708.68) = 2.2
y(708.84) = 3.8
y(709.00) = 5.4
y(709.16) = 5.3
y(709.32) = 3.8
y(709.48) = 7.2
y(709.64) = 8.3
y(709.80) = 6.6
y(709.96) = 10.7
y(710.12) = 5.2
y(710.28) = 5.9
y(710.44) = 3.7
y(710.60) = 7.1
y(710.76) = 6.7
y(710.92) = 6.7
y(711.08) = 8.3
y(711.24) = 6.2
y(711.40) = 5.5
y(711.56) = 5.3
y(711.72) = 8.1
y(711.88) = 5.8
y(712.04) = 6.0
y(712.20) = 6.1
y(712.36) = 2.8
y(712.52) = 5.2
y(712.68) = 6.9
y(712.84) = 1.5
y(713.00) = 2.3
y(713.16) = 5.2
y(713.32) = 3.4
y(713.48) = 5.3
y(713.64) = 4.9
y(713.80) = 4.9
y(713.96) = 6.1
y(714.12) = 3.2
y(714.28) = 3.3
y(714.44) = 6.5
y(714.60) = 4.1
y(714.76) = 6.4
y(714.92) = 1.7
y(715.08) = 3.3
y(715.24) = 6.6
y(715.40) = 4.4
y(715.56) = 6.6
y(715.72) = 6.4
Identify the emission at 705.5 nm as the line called H-alpha 6563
